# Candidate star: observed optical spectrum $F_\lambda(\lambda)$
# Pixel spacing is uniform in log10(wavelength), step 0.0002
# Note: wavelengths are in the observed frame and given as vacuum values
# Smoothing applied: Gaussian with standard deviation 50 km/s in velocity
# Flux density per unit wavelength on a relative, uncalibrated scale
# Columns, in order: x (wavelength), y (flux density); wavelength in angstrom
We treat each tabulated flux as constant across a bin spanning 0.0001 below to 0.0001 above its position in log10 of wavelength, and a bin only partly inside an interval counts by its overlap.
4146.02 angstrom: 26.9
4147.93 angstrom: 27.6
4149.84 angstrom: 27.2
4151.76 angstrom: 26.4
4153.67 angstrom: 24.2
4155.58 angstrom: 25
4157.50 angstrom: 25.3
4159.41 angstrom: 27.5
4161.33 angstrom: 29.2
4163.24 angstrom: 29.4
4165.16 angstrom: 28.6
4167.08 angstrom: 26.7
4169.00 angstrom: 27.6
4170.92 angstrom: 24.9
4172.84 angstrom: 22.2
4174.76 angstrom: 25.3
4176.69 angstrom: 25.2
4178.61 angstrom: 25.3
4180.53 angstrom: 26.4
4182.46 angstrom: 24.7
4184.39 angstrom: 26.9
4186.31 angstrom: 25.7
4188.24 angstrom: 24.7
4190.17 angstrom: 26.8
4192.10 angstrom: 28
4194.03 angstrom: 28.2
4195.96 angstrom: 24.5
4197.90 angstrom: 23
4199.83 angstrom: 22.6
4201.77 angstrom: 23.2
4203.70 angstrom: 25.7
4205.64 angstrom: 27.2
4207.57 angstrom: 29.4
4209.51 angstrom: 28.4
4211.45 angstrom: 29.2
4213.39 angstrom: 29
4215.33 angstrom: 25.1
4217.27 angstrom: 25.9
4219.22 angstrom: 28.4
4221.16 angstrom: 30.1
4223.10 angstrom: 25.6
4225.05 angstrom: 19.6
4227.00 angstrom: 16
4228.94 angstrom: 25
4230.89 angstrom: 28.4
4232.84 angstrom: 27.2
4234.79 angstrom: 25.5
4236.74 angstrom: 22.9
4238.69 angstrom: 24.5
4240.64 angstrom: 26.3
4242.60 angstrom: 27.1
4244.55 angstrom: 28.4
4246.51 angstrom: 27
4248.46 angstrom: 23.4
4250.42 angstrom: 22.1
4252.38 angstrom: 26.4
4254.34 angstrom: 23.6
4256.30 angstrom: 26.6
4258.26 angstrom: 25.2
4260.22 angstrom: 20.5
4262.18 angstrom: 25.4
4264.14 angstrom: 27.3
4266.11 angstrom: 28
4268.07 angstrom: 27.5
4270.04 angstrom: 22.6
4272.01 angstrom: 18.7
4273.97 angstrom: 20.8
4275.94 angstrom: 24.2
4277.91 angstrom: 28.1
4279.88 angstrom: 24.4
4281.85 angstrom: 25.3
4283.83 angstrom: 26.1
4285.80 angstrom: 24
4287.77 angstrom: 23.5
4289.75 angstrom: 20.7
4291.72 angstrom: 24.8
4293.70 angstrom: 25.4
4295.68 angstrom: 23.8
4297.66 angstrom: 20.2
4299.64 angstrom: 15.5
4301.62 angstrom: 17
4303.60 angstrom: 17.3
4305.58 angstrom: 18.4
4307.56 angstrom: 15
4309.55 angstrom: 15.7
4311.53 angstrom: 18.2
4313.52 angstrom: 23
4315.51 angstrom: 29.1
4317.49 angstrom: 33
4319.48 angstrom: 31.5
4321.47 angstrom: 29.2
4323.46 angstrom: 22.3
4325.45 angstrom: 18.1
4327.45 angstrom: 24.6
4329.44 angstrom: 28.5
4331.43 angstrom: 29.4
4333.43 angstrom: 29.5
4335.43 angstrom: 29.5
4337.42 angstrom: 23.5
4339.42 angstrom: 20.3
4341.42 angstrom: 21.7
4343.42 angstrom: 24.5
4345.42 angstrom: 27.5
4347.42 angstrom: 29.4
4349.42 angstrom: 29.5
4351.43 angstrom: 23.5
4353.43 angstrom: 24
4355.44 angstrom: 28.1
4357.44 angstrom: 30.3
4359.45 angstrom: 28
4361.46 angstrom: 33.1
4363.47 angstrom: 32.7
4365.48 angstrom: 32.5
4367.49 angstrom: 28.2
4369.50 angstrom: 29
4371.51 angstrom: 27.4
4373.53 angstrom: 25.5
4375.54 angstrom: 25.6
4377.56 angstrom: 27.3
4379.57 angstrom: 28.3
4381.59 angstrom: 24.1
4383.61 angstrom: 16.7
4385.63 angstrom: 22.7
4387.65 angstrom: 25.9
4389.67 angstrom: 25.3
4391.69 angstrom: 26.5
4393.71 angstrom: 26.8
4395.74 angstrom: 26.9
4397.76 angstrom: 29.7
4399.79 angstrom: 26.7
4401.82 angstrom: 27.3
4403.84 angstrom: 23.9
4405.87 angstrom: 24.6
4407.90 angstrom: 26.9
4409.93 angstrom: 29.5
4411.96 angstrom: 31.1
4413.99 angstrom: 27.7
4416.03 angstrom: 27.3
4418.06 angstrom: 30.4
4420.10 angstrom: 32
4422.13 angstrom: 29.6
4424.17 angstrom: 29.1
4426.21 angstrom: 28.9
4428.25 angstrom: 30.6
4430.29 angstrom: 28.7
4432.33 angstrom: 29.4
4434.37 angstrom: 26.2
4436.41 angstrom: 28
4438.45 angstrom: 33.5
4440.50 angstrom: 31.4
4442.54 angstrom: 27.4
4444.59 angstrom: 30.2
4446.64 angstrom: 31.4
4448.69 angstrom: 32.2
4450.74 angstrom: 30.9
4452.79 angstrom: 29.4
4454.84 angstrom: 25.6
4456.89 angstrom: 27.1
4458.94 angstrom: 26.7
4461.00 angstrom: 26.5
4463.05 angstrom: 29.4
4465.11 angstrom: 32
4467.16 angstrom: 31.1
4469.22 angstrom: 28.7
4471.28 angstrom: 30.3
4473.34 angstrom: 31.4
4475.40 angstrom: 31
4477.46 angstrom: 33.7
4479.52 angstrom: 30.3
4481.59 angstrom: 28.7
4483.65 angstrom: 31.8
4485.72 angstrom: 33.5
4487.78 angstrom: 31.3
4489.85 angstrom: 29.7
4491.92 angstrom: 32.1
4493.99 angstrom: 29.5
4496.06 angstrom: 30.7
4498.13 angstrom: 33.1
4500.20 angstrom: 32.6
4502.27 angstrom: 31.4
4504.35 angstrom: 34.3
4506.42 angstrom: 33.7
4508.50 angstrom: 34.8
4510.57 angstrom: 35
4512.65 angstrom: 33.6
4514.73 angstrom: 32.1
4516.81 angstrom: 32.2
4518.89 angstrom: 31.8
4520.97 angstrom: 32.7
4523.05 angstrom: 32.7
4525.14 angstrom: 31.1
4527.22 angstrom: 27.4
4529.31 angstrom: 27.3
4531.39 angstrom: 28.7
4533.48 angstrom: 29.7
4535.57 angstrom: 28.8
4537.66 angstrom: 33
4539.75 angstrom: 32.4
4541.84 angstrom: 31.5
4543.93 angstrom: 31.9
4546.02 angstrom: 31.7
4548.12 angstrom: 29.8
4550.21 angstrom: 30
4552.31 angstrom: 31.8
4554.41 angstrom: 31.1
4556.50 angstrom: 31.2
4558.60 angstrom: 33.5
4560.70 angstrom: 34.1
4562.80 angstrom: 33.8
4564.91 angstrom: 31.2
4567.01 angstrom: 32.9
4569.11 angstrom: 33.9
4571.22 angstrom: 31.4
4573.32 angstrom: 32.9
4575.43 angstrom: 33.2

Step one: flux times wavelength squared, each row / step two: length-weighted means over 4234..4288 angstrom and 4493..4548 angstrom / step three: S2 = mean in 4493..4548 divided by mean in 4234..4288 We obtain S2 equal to 1.4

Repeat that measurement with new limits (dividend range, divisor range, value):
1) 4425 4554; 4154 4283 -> 1.36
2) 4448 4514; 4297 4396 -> 1.31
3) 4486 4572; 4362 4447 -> 1.20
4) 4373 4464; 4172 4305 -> 1.22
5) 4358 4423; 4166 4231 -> 1.17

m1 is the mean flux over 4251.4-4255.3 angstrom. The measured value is 25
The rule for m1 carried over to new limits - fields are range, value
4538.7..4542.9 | 32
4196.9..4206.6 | 24.3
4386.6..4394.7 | 26.1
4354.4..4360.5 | 28.8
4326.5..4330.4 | 26.6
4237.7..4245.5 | 26.6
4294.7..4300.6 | 19.8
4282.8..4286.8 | 25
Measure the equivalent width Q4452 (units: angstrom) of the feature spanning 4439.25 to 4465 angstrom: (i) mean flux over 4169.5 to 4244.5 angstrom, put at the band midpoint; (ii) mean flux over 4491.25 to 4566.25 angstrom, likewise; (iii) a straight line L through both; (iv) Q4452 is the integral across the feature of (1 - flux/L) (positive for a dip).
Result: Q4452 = 1.0 angstrom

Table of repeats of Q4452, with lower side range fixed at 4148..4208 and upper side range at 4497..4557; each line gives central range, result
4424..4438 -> 0.57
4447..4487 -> 0.82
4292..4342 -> 8.93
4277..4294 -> 1.90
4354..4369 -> -0.62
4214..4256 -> 2.68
